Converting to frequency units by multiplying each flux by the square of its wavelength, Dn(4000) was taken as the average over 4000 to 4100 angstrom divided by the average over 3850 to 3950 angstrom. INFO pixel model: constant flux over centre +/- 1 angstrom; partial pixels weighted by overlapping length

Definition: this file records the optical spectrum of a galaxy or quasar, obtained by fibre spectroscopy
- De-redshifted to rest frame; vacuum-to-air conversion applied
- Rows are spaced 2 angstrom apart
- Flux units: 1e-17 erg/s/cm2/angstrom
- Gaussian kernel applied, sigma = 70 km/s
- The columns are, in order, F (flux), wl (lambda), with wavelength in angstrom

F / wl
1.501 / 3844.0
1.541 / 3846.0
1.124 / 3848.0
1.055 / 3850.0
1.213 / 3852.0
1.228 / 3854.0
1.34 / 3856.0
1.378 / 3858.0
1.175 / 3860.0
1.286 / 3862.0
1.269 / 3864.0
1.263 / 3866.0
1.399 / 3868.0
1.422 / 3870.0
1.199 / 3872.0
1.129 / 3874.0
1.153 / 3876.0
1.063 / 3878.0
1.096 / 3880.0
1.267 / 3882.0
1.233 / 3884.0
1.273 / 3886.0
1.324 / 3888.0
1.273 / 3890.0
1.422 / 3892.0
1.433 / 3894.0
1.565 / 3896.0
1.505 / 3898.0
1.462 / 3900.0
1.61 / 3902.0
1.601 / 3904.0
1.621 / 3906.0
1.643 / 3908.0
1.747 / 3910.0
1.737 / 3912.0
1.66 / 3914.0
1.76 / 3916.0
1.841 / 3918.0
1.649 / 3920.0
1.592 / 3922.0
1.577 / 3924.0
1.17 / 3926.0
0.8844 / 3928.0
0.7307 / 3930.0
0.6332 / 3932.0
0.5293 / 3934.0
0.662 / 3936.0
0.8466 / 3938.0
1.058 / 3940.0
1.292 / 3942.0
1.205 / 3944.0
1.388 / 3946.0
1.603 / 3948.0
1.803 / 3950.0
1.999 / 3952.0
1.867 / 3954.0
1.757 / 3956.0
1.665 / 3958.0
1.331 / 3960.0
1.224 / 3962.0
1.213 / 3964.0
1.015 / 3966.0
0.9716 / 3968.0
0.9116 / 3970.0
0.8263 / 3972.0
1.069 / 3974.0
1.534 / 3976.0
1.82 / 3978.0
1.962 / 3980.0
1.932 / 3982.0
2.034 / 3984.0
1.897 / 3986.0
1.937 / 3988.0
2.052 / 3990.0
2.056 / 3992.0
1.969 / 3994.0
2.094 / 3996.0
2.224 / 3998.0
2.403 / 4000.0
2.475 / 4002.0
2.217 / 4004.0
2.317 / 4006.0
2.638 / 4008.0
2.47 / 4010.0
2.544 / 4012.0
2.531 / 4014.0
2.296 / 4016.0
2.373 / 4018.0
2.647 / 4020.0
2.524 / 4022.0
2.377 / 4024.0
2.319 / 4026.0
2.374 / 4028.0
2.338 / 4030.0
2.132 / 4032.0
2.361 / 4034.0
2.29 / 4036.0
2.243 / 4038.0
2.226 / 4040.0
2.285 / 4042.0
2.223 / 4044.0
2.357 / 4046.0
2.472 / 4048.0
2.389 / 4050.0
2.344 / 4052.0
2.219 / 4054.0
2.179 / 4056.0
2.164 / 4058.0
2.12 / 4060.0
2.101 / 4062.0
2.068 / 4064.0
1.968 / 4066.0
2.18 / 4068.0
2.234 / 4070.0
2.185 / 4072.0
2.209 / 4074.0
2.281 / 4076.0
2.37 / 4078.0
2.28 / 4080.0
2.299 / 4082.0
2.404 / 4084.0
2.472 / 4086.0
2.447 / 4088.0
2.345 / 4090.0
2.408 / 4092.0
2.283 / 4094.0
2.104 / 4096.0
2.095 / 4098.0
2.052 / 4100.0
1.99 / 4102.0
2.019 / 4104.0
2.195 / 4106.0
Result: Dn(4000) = 1.9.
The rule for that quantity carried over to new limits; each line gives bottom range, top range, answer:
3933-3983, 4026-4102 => 1.77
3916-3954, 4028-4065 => 1.86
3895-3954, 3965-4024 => 1.48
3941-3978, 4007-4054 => 1.78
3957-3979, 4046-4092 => 1.93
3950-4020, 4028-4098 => 1.25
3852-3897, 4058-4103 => 1.92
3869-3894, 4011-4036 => 2.07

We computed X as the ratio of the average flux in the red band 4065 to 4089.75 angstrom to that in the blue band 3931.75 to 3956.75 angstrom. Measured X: 1.76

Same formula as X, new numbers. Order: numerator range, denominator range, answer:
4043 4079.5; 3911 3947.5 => 1.80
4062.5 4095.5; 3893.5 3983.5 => 1.62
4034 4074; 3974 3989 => 1.22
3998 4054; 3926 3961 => 1.90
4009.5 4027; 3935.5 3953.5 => 1.82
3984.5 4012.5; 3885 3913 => 1.47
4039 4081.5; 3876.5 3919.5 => 1.51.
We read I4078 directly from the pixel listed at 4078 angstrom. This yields 2.37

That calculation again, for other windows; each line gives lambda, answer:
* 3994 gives 1.969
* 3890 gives 1.273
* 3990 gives 2.052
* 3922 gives 1.592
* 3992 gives 2.056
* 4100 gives 2.052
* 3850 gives 1.055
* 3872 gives 1.199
